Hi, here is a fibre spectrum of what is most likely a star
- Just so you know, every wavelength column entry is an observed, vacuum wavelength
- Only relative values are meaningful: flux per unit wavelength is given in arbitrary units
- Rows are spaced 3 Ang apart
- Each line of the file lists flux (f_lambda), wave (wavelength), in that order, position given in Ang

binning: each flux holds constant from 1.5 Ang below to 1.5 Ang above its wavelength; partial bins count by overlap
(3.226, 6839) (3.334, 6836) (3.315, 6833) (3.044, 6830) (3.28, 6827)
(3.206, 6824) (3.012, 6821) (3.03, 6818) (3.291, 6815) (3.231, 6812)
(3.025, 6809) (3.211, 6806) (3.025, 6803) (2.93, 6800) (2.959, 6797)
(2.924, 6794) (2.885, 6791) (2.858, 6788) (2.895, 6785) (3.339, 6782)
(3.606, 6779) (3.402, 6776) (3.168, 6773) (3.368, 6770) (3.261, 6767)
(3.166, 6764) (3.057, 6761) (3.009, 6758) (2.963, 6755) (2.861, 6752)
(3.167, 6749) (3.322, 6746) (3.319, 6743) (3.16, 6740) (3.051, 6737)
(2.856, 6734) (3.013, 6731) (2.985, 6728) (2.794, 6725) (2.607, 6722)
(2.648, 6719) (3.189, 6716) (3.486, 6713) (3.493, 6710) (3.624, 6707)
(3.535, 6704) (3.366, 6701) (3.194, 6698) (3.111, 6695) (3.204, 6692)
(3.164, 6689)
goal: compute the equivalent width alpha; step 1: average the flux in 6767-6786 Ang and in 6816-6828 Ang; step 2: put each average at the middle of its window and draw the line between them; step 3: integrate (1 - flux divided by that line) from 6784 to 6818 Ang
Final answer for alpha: 2.0 Ang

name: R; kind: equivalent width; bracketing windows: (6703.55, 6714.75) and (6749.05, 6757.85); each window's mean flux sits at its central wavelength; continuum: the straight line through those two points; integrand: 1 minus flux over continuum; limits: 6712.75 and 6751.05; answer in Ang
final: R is 2.38 Ang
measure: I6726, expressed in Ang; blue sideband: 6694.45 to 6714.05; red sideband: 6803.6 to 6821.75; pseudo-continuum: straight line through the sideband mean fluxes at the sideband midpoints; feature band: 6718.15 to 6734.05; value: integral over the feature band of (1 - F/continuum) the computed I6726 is 2.5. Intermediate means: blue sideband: 3.41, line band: 2.82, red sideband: 3.13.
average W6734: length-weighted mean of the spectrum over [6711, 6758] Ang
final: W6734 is 3.03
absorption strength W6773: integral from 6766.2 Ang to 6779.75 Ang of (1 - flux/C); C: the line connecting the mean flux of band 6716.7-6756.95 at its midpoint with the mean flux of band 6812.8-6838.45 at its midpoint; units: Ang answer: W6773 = -1.3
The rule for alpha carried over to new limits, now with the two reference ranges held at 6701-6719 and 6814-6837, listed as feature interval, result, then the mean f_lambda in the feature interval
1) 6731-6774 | 2.5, 3.12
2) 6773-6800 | 1.3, 3.1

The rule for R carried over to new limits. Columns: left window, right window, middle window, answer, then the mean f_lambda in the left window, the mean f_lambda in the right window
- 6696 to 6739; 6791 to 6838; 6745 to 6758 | 0.3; 3.13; 3.11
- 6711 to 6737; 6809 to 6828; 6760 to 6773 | -0.7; 2.96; 3.16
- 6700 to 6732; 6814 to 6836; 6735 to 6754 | 0.2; 3.16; 3.18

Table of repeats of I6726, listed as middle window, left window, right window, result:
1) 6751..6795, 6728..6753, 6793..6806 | -1.26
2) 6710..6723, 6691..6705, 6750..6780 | 0.78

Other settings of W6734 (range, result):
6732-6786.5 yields 3.16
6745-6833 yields 3.12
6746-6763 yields 3.04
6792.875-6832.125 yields 3.1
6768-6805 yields 3.12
